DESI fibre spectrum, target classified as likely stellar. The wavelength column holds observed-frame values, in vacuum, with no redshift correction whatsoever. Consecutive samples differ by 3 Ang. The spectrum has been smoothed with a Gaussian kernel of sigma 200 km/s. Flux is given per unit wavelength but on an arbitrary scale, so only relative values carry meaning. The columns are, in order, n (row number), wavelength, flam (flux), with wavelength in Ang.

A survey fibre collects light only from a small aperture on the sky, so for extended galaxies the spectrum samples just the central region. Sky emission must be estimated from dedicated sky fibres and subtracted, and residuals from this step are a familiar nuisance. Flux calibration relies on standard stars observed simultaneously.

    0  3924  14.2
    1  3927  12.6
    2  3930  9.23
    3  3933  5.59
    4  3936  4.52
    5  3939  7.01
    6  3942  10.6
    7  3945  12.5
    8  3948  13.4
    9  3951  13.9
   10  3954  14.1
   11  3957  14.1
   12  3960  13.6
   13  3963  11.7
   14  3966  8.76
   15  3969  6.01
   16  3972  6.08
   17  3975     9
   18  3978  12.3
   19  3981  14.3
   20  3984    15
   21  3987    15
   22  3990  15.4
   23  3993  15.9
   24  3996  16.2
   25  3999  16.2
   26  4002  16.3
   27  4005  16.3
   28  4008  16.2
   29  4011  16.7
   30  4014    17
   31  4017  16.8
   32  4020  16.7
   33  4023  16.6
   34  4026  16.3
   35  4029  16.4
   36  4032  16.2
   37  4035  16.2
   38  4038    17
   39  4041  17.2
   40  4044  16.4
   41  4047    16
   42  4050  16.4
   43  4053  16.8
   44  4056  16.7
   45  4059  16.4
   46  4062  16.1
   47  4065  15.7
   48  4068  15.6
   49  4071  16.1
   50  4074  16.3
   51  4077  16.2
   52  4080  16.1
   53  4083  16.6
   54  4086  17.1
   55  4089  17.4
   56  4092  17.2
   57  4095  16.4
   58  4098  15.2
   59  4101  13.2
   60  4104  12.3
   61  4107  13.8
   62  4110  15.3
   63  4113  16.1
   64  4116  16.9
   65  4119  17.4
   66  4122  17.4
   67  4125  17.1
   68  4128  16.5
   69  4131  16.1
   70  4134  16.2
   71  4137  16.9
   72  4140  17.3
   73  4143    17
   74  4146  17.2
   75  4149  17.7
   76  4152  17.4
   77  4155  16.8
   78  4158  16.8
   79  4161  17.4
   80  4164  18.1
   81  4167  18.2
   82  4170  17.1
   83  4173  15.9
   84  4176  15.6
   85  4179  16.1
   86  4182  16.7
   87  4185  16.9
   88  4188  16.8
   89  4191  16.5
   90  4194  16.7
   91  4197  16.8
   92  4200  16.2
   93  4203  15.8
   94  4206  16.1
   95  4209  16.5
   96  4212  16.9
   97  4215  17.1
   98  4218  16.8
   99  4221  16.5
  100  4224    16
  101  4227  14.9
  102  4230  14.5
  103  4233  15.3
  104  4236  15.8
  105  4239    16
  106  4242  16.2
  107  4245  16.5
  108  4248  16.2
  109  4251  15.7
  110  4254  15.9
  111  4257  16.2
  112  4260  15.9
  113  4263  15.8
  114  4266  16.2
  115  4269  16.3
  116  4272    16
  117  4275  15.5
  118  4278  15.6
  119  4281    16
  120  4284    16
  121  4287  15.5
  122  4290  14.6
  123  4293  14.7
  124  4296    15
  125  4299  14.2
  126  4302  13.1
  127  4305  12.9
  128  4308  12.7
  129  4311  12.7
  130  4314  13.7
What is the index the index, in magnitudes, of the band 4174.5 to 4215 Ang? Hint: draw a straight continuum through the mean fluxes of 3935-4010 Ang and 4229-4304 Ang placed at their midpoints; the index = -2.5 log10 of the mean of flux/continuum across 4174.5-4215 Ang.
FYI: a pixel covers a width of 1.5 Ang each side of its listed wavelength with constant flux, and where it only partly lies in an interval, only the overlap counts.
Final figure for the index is -0.11 mag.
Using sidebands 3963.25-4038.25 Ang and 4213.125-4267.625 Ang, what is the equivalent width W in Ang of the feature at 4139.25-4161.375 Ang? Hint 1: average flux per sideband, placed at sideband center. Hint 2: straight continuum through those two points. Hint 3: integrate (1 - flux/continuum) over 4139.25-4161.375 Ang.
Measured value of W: -2.5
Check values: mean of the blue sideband 14.5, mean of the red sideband 16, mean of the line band 17.2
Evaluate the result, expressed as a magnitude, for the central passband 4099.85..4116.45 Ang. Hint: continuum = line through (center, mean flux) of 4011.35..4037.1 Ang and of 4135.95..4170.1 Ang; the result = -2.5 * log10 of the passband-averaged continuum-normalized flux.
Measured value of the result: 0.18 mag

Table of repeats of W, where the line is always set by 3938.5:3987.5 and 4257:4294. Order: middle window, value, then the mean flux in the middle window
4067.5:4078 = -2.4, 16.1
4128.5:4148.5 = -4.2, 16.8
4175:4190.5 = -2.1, 16.5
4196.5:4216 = -2.2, 16.5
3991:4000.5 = -3.2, 16.1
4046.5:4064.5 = -5.0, 16.4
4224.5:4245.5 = -0.5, 15.6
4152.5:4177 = -4.8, 17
